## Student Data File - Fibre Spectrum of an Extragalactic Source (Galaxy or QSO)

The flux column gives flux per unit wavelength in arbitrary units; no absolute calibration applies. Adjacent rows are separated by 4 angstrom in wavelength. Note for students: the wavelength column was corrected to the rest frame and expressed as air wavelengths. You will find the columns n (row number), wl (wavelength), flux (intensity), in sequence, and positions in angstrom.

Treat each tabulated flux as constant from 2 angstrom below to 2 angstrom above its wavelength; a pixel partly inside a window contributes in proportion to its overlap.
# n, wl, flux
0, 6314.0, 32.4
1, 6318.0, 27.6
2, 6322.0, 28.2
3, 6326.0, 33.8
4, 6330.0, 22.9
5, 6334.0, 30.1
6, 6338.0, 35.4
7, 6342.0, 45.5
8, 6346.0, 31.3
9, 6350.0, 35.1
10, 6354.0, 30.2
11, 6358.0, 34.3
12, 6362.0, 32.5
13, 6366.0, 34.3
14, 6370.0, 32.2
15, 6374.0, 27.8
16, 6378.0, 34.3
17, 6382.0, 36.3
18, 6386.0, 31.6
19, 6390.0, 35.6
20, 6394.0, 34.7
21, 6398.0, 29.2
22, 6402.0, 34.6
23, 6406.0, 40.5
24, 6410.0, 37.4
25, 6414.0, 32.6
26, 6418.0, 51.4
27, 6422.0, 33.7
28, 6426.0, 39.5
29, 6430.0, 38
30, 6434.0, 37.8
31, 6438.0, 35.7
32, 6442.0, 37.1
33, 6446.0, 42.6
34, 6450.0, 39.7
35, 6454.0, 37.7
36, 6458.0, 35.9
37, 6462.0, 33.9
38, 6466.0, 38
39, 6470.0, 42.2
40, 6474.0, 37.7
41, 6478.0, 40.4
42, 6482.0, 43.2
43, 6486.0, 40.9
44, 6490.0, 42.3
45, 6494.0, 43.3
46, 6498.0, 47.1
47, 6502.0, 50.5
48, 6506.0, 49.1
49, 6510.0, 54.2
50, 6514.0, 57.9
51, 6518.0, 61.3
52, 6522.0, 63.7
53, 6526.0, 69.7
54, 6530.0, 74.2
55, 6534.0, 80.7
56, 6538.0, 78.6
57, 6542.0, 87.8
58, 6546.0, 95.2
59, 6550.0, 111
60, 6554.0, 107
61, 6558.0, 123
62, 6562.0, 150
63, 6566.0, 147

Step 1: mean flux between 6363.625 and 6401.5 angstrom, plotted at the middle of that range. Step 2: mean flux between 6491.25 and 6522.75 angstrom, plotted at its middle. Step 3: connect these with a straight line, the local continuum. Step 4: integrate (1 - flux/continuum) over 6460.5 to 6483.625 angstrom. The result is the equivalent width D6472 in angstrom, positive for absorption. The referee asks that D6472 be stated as 3.9 angstrom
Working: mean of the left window 33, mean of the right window 52.7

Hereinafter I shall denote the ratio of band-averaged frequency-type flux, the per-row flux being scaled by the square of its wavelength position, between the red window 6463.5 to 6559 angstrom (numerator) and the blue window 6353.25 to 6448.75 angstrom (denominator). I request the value 1.84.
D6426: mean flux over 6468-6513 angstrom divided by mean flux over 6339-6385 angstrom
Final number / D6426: 1.3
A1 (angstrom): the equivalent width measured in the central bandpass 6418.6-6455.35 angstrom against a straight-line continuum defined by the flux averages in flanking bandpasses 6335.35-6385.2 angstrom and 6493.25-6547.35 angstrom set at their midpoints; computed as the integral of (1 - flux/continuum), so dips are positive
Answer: 7.85 angstrom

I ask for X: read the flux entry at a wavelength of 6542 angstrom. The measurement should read 87.8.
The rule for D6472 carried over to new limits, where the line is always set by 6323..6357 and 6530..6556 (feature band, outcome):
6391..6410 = 5.8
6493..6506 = 5.2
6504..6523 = 6.0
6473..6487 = 6.3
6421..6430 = 3.2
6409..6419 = 2.7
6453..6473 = 9.1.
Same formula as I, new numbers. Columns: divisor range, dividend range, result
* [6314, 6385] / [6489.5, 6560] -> 2.37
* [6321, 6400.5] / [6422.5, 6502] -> 1.25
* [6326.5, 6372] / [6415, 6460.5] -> 1.21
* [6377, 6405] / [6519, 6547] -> 2.38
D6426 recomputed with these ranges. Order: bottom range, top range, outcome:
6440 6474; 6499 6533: 1.57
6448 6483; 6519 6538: 1.87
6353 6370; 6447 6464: 1.13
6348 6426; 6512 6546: 2.10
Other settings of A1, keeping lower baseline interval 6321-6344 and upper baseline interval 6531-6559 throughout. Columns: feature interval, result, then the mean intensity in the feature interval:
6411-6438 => 9.7 angstrom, 38.5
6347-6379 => 7.0 angstrom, 32.5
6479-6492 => 6.0 angstrom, 42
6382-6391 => 2.7 angstrom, 34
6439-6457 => 7.6 angstrom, 38.9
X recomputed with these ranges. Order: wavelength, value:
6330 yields 22.9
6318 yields 27.6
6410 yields 37.4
